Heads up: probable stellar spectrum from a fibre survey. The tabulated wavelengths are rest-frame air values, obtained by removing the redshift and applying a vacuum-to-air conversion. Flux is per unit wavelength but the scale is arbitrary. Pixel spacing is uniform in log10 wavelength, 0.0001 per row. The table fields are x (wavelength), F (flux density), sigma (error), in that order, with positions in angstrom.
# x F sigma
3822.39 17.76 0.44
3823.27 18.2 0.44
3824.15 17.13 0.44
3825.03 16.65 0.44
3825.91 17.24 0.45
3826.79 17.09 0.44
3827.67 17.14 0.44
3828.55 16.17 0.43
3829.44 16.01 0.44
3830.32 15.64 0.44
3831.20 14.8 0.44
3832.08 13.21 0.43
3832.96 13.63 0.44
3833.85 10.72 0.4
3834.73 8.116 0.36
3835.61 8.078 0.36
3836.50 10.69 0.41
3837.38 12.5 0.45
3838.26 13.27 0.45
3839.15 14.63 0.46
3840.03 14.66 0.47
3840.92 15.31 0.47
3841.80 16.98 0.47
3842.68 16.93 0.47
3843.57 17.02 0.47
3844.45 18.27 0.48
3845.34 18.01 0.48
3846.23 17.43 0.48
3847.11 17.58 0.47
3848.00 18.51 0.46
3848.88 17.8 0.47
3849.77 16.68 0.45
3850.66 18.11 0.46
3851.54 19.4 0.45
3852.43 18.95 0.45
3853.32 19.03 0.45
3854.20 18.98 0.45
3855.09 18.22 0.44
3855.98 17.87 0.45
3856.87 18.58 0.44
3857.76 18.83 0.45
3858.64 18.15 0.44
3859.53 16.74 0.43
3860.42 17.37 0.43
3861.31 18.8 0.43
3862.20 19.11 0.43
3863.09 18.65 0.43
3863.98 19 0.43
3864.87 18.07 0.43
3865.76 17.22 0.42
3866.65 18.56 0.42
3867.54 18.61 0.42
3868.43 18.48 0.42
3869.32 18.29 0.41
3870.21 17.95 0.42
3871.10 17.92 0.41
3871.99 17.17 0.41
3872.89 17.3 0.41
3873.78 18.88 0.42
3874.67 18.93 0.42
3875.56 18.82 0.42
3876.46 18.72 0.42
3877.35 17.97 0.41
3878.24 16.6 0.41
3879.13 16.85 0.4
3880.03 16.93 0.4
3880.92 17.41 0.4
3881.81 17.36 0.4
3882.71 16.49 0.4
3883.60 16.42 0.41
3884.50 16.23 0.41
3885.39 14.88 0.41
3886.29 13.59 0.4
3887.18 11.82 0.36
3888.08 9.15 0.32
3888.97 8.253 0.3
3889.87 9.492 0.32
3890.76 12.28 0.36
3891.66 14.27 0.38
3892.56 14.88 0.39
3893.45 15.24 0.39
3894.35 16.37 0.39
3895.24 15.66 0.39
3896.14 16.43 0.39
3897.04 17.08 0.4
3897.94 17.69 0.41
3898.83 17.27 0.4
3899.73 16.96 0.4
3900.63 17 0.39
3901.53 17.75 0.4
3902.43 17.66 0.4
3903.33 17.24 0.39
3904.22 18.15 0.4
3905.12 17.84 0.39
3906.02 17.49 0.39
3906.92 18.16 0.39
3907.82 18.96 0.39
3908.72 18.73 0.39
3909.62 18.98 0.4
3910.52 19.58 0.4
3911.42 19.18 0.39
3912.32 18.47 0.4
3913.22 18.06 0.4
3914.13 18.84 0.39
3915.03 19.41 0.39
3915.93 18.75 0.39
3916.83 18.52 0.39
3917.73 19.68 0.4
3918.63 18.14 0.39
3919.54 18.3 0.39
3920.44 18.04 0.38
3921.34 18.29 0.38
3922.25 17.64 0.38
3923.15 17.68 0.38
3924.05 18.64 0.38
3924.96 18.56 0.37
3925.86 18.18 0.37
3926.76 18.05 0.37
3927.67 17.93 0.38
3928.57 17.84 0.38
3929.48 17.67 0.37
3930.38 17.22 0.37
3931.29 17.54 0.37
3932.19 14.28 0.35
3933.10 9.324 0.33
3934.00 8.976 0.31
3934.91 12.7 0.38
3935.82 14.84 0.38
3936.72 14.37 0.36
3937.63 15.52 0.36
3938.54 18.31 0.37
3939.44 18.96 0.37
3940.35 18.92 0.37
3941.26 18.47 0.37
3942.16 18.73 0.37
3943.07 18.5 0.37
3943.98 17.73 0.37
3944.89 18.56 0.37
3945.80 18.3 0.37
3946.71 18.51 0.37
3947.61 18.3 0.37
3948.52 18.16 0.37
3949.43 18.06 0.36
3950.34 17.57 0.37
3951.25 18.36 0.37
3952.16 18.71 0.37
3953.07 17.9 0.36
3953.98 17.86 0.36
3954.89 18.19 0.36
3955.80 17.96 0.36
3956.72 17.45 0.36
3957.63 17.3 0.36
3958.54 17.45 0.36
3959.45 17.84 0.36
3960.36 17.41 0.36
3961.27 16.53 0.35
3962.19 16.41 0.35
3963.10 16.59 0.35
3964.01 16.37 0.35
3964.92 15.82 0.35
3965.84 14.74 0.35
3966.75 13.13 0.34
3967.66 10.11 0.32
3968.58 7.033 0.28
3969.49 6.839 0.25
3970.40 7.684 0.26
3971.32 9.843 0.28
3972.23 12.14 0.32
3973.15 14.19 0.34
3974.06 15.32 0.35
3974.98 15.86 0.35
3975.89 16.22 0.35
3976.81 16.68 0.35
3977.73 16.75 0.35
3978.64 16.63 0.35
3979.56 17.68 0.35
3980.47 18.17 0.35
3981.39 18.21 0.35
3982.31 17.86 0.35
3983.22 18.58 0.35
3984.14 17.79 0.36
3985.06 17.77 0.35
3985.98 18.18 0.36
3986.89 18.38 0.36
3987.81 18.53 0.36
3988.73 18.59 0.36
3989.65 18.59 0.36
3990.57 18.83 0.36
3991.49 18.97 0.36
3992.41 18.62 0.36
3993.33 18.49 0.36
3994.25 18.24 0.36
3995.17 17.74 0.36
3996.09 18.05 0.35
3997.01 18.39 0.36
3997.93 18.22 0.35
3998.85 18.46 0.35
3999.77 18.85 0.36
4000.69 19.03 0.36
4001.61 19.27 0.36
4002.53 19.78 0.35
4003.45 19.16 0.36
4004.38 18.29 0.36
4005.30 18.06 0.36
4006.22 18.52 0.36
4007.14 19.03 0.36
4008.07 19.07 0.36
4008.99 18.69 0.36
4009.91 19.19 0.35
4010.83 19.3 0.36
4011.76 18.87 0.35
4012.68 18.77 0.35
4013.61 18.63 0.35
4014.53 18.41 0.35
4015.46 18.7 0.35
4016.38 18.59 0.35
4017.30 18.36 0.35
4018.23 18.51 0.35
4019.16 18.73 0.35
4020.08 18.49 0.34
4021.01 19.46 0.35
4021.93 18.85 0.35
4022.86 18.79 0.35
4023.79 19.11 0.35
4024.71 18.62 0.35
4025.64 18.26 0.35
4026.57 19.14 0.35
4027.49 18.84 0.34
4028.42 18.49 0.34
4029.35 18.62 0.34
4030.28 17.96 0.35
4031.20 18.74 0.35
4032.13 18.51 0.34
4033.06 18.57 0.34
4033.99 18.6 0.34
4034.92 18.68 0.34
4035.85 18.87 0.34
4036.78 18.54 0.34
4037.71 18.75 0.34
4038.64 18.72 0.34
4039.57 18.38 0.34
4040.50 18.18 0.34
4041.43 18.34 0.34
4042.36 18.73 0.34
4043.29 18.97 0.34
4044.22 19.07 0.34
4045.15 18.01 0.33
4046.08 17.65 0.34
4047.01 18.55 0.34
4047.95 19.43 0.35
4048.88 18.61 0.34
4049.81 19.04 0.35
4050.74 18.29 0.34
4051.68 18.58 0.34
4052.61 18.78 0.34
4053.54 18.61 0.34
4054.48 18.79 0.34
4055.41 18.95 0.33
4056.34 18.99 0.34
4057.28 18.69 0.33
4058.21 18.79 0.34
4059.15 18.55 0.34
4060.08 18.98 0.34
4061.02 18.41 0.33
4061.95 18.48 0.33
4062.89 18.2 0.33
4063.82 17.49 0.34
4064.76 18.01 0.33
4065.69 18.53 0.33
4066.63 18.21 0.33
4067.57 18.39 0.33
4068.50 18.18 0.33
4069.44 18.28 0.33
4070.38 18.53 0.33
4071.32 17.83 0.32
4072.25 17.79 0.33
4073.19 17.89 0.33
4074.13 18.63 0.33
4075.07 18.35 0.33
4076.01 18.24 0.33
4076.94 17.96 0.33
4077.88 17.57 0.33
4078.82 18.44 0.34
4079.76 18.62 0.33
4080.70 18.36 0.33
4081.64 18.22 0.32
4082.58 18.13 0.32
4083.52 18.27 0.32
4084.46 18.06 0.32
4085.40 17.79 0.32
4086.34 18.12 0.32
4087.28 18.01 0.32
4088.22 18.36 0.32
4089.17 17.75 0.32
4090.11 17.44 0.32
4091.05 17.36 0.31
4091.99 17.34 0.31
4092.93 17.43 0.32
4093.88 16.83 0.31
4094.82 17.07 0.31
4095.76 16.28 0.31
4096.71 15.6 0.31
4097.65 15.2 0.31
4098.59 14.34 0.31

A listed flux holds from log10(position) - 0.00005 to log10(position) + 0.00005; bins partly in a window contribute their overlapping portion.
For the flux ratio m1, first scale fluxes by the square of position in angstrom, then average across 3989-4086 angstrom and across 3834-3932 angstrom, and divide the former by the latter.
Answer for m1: 1.18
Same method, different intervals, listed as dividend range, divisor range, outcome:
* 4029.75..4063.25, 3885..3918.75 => 1.21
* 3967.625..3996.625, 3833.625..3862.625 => 1.05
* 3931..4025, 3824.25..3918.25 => 1.08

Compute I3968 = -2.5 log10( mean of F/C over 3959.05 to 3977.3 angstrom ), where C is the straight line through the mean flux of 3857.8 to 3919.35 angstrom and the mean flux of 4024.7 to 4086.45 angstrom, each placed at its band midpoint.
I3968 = 0.271 mag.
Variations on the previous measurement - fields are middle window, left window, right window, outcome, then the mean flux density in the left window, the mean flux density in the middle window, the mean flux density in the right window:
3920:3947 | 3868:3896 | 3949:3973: -0.10 mag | 15.8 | 16.9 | 15.2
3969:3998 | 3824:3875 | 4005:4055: 0.10 mag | 16.7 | 16.6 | 18.7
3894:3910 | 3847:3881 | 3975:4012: 0.04 mag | 18.1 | 17.5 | 18.3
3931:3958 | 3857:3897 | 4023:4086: 0.02 mag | 16.5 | 16.9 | 18.5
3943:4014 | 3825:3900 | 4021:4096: 0.02 mag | 16.3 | 17.2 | 18.3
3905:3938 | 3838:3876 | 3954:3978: -0.08 mag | 17.8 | 17.3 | 14.7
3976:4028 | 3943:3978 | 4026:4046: -0.07 mag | 15.8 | 18.5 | 18.6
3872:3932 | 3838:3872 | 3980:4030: 0.06 mag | 17.8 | 17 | 18.6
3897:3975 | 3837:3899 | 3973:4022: 0.05 mag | 16.8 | 16.8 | 18.3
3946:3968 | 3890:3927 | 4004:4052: 0.06 mag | 17.6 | 17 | 18.7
